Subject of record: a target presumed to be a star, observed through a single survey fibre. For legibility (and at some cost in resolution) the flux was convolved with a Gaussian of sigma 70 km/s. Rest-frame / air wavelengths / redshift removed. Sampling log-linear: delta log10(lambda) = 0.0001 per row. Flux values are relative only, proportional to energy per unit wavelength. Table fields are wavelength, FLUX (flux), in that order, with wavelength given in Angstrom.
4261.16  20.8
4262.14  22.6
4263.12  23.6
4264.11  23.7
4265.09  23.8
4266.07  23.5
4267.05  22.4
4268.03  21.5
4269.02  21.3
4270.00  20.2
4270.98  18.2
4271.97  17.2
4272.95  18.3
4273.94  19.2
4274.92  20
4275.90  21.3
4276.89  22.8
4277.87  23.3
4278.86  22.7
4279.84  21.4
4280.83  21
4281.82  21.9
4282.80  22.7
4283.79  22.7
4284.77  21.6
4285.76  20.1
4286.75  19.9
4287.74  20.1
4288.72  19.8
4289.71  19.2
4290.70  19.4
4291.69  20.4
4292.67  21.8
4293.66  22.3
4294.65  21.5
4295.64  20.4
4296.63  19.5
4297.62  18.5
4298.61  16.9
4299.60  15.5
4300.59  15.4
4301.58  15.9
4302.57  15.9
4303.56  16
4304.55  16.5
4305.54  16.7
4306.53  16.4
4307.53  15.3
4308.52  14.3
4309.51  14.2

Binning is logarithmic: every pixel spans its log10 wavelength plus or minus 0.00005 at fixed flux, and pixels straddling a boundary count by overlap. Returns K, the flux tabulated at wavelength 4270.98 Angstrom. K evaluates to 18.2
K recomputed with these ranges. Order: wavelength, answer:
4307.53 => 15.3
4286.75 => 19.9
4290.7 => 19.4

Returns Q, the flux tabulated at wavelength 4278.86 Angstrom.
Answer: 22.7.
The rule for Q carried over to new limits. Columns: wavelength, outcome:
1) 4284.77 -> 21.6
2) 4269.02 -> 21.3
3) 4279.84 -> 21.4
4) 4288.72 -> 19.8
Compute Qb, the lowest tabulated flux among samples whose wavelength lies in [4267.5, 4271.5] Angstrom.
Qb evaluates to 18.2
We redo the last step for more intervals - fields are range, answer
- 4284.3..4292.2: 19.2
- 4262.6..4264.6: 23.6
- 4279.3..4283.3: 21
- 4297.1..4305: 15.4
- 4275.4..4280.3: 21.3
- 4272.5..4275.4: 18.3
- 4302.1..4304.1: 15.9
